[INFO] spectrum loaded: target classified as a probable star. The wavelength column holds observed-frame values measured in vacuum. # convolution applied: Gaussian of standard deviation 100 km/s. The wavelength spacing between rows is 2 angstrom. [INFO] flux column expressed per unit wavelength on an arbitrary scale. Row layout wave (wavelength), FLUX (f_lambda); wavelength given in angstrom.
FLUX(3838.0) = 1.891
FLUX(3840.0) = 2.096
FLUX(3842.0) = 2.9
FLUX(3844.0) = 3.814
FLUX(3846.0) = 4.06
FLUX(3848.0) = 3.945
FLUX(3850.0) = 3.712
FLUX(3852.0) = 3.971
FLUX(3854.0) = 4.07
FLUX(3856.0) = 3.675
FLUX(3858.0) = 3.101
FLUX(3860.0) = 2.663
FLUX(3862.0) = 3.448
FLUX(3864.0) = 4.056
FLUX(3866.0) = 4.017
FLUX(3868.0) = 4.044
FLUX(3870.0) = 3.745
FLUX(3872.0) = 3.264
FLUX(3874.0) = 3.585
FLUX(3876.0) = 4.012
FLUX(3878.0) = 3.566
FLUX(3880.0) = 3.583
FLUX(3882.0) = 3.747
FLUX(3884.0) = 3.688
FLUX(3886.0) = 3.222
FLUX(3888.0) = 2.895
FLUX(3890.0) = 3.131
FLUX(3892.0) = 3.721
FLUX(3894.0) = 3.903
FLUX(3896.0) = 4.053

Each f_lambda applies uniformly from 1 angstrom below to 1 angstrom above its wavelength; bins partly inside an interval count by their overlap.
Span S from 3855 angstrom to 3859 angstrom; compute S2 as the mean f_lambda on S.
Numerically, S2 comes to 3.39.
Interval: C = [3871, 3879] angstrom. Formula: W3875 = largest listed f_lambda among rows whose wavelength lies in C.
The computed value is 4.012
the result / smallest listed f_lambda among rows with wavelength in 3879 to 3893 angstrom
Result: 2.895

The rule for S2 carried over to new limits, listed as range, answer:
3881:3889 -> 3.39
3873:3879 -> 3.72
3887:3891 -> 3.01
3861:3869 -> 3.89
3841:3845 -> 3.36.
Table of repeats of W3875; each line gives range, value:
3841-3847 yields 4.06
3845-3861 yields 4.07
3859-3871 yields 4.056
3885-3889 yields 3.222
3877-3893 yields 3.747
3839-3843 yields 2.9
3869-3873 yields 3.745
